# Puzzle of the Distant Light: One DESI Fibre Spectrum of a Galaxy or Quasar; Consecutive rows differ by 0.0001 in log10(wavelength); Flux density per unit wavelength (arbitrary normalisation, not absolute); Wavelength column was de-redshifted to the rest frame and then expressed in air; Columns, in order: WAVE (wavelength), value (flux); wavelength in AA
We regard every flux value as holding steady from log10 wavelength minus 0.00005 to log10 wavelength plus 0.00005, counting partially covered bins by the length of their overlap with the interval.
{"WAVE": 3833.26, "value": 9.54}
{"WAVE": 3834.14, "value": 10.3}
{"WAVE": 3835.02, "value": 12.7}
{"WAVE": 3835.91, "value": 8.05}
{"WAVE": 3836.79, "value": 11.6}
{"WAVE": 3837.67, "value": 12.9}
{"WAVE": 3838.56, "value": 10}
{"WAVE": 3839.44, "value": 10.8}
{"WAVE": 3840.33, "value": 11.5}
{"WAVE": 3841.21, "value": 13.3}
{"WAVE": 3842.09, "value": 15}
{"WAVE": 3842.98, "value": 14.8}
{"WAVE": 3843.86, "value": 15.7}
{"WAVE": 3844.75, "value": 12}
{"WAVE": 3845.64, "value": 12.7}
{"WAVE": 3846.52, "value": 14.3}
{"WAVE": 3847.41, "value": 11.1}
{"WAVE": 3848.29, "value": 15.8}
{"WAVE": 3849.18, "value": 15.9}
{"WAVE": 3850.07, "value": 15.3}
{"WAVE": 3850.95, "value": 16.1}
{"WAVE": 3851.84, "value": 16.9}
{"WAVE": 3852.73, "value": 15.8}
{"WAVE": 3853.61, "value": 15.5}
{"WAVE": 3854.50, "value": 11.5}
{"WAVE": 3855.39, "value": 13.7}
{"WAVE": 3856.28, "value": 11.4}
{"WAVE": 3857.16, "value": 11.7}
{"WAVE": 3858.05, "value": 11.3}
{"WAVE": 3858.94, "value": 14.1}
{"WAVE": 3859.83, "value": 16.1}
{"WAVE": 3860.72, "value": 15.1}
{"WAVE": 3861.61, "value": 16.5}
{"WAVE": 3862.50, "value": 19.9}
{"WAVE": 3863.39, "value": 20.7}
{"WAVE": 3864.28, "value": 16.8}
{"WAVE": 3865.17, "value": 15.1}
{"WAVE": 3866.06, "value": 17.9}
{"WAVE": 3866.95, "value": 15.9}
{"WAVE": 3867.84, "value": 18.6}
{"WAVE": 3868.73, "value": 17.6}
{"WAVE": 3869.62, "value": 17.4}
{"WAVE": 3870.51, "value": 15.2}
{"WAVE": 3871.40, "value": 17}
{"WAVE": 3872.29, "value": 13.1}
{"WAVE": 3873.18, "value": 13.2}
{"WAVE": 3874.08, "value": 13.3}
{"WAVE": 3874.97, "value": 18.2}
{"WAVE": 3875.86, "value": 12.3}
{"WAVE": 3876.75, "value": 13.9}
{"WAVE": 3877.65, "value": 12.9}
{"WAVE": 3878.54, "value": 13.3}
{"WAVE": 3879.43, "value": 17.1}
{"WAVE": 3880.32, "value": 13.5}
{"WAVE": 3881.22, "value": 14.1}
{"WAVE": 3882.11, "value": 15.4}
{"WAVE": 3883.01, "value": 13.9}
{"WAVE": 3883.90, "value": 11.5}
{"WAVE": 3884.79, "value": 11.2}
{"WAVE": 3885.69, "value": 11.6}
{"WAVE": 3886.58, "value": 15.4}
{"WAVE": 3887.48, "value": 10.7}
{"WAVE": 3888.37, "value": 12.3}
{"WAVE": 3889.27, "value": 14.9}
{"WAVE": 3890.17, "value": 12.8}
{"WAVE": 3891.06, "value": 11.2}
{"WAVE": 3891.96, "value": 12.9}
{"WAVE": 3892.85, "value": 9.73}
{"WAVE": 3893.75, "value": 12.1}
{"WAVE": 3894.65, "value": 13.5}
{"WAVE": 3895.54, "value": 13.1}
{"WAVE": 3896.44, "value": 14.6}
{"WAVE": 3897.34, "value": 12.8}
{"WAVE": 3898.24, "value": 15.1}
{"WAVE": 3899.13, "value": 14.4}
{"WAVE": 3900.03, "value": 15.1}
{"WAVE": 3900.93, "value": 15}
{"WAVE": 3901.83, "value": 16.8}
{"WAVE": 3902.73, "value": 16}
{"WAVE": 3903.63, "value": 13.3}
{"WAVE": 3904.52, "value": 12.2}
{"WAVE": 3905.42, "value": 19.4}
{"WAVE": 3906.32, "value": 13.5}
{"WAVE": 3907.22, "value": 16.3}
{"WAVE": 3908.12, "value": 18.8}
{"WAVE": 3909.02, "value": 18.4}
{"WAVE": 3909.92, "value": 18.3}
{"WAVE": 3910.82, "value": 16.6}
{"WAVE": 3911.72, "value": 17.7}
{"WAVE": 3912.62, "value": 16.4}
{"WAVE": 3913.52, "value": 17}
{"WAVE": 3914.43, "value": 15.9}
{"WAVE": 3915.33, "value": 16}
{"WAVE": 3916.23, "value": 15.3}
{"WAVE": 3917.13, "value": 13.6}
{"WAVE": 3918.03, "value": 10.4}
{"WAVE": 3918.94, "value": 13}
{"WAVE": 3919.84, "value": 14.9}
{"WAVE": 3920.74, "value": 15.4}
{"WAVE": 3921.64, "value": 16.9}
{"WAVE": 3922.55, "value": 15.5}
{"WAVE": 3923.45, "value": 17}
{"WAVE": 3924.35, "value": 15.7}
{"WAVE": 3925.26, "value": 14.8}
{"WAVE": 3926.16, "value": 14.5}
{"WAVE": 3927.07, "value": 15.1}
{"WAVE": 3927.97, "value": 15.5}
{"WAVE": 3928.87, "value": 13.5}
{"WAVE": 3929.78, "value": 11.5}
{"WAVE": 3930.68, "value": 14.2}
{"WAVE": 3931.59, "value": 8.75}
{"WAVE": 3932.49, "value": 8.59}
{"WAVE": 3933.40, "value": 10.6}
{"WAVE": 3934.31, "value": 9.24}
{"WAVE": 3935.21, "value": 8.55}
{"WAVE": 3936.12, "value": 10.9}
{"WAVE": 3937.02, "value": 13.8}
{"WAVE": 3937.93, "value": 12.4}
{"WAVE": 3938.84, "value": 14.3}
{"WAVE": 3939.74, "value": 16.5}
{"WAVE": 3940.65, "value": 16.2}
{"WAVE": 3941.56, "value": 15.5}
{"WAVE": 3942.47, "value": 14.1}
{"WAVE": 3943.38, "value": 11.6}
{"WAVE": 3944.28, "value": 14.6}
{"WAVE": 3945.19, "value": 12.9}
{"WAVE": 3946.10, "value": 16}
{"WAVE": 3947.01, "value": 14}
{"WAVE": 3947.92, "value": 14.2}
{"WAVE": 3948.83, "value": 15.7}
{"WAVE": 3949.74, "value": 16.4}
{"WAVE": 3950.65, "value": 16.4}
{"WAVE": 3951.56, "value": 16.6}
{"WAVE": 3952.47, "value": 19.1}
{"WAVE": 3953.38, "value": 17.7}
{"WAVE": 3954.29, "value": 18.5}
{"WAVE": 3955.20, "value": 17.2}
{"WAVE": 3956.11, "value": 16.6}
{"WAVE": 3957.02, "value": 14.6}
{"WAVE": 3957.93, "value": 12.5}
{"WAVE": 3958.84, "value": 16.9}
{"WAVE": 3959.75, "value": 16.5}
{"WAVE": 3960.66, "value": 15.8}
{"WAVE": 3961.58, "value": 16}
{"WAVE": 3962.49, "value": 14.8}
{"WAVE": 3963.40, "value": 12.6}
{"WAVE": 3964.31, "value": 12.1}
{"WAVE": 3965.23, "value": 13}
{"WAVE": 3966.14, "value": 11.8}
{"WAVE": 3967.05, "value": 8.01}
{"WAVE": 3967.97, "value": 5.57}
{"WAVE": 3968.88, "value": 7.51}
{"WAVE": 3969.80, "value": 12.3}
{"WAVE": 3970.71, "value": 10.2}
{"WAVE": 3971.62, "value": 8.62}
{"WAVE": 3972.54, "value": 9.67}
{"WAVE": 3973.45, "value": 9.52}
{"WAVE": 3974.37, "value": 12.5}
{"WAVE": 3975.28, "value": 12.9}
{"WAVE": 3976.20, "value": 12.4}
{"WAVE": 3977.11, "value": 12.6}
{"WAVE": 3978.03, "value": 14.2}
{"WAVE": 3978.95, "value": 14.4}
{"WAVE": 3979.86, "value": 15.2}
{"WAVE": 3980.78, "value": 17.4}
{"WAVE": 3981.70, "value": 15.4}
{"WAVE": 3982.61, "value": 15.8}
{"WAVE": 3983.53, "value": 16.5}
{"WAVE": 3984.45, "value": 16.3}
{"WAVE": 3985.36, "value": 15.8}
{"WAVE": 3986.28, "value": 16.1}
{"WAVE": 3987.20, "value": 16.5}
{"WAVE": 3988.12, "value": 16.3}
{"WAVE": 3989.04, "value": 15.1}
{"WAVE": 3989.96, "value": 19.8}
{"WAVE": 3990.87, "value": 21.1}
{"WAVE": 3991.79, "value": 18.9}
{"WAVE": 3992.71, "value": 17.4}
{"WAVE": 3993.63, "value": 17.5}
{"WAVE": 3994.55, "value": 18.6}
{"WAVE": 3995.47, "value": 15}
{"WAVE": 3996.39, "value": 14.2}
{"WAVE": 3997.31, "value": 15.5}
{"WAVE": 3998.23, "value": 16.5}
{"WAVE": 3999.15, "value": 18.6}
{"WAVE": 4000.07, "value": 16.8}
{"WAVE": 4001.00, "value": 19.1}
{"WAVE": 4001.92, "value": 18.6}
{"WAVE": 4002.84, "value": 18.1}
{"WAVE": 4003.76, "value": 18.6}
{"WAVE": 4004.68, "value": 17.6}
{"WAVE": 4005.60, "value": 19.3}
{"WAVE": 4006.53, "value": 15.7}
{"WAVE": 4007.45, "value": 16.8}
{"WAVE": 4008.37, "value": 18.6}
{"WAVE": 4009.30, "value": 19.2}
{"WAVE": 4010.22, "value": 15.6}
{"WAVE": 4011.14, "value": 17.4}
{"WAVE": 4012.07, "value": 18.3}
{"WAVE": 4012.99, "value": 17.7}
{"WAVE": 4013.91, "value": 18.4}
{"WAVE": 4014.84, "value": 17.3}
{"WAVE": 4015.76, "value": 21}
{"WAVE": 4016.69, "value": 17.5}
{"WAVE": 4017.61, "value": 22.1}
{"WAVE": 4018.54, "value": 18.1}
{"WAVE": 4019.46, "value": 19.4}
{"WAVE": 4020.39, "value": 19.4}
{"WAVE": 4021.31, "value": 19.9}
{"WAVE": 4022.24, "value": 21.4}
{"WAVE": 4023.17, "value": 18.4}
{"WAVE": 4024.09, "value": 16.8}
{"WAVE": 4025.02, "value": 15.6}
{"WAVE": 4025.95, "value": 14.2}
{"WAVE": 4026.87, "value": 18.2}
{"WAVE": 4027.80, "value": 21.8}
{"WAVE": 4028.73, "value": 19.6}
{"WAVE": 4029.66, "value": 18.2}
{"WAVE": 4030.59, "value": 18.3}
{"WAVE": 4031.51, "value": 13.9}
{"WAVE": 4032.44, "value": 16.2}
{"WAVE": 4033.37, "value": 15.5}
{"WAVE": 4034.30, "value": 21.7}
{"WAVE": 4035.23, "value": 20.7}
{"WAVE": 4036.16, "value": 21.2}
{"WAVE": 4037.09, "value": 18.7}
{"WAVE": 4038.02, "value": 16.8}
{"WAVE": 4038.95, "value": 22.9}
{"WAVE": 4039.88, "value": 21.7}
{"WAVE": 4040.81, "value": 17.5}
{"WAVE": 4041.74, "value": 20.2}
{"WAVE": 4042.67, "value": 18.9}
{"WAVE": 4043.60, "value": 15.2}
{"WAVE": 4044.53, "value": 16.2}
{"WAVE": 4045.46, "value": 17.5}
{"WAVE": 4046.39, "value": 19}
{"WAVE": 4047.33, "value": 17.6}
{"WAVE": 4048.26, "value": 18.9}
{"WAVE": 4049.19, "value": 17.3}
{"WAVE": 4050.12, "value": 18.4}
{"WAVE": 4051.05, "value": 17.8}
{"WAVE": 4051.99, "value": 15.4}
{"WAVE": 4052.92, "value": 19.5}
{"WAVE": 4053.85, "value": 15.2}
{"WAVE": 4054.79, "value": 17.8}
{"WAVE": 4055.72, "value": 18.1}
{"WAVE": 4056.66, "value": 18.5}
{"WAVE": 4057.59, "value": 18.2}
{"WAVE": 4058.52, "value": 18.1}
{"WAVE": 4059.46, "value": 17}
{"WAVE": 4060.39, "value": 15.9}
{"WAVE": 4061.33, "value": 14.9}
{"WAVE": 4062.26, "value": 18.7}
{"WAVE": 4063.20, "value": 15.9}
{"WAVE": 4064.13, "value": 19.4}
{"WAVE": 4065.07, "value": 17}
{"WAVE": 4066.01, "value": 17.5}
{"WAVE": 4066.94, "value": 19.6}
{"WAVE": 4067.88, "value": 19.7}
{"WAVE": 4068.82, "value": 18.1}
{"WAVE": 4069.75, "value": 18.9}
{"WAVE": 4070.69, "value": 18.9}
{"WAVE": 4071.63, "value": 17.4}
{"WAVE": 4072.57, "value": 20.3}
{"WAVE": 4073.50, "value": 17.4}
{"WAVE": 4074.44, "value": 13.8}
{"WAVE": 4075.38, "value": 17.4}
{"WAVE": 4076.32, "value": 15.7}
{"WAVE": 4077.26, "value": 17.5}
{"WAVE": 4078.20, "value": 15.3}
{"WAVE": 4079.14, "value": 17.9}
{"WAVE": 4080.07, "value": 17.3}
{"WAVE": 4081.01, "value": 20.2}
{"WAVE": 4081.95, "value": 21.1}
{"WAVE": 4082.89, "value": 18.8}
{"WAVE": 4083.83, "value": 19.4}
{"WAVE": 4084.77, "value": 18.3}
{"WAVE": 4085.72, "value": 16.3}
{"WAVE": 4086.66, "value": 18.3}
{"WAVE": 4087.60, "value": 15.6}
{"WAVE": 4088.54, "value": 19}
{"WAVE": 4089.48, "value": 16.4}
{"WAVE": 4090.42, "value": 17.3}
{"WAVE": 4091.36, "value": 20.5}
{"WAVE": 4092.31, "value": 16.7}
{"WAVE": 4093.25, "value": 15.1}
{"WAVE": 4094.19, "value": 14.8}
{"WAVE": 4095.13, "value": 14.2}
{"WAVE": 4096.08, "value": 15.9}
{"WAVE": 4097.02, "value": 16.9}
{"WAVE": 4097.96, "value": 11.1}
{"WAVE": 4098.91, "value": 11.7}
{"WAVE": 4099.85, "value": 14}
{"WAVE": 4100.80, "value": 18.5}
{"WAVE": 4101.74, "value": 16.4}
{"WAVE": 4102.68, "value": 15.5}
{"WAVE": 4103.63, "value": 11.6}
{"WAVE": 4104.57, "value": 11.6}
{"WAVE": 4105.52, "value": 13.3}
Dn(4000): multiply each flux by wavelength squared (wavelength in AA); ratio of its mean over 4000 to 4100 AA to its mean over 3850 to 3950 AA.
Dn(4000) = 1.33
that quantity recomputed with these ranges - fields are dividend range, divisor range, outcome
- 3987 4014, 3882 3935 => 1.30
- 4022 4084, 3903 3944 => 1.34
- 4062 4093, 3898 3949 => 1.33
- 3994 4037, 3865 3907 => 1.35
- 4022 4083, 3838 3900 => 1.39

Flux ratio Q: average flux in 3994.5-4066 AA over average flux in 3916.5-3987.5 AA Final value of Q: 1.3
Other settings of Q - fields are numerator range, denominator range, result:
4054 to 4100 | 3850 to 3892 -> 1.18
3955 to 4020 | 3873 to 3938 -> 1.12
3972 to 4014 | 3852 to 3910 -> 1.12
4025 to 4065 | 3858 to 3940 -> 1.24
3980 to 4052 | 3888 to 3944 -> 1.26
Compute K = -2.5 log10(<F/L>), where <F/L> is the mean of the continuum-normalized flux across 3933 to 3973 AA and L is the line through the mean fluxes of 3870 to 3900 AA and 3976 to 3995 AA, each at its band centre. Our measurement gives 0.140 mag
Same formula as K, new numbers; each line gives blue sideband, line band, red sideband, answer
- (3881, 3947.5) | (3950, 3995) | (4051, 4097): 0.05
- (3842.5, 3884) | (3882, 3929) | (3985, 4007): 0.08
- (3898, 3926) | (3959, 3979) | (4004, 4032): 0.38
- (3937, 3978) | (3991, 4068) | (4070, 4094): -0.13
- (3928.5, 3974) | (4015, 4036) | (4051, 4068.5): -0.15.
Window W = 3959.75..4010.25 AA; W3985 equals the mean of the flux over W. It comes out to 15.1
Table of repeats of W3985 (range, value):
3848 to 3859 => 14.2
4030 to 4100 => 17.6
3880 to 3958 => 14.4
